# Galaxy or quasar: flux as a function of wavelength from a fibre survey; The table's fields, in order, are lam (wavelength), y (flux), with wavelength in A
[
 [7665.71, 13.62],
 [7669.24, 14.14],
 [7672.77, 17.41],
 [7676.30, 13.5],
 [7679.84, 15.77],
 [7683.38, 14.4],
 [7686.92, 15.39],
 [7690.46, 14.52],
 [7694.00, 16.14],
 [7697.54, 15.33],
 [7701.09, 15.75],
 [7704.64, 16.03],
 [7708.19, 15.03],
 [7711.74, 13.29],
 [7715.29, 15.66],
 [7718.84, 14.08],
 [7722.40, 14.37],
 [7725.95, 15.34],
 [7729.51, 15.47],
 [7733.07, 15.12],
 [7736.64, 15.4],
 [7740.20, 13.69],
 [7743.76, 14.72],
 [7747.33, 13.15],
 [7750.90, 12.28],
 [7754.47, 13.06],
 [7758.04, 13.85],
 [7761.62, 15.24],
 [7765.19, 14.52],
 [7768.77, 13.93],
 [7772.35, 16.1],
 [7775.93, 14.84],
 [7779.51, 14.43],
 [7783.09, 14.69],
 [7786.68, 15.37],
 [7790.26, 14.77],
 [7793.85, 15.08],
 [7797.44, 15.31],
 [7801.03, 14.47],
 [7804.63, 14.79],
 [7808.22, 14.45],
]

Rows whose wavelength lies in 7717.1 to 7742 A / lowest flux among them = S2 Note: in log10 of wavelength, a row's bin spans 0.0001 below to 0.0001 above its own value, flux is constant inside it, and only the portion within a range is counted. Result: 13.69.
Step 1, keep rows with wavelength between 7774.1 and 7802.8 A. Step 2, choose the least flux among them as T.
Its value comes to 14.43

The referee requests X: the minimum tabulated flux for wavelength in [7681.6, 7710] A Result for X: 14.4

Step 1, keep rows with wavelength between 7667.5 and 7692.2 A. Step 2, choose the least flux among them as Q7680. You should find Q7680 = 13.5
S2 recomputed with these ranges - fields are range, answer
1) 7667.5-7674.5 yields 14.14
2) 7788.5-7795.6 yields 14.77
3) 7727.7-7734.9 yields 15.12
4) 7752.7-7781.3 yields 13.06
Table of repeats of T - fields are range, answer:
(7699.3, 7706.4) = 15.75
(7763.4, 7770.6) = 13.93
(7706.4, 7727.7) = 13.29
